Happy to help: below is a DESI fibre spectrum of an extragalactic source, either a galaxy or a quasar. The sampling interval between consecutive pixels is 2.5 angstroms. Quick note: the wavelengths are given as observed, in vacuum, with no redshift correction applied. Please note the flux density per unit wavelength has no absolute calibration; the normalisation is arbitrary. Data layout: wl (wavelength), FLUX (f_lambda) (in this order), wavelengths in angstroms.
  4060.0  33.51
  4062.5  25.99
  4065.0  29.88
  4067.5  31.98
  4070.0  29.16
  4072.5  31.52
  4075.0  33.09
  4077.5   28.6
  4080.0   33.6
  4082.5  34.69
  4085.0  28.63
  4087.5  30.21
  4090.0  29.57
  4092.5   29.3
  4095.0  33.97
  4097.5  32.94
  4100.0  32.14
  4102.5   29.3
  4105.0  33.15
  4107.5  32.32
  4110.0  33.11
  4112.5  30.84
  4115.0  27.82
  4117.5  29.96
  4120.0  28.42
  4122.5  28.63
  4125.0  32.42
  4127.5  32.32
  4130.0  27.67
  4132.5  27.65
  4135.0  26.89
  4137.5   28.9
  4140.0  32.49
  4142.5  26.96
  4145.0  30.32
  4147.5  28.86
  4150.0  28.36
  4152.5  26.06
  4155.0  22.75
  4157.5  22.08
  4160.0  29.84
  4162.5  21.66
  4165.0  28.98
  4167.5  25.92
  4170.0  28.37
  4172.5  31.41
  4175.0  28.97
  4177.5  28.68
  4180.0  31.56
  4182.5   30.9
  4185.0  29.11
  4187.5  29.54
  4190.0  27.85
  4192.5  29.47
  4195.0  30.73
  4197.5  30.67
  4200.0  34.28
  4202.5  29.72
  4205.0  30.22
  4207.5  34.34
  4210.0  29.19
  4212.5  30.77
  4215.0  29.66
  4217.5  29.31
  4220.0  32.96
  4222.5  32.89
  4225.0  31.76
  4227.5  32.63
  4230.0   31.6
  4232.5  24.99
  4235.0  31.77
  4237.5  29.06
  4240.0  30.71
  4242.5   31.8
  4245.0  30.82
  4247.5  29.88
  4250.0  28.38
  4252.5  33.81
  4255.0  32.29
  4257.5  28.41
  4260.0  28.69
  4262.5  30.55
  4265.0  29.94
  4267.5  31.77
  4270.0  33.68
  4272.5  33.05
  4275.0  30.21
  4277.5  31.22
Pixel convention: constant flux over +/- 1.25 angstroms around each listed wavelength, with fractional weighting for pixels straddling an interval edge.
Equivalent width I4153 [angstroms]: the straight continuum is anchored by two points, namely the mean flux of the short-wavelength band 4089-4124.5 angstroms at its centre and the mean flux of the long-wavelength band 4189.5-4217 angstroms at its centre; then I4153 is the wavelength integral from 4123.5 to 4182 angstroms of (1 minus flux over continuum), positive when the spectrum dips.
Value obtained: 4.77 angstroms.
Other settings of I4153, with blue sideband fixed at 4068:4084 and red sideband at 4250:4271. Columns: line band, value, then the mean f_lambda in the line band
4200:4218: 0.23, 30.8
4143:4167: 3.72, 26.5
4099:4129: 0.71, 30.8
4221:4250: 0.39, 30.6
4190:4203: 0.20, 30.7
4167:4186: 1.09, 29.5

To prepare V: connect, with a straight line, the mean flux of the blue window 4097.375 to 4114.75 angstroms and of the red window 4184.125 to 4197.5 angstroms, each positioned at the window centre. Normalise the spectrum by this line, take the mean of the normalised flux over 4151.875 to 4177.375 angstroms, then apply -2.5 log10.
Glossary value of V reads 0.13 mag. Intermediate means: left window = 31.7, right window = 29.5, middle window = 26.7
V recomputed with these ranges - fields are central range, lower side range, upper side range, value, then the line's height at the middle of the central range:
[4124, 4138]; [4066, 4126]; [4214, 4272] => 0.06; 31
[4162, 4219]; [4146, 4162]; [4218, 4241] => -0.05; 28.4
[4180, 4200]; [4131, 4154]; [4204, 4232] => 0.00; 30.2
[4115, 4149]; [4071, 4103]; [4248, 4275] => 0.07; 31.3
